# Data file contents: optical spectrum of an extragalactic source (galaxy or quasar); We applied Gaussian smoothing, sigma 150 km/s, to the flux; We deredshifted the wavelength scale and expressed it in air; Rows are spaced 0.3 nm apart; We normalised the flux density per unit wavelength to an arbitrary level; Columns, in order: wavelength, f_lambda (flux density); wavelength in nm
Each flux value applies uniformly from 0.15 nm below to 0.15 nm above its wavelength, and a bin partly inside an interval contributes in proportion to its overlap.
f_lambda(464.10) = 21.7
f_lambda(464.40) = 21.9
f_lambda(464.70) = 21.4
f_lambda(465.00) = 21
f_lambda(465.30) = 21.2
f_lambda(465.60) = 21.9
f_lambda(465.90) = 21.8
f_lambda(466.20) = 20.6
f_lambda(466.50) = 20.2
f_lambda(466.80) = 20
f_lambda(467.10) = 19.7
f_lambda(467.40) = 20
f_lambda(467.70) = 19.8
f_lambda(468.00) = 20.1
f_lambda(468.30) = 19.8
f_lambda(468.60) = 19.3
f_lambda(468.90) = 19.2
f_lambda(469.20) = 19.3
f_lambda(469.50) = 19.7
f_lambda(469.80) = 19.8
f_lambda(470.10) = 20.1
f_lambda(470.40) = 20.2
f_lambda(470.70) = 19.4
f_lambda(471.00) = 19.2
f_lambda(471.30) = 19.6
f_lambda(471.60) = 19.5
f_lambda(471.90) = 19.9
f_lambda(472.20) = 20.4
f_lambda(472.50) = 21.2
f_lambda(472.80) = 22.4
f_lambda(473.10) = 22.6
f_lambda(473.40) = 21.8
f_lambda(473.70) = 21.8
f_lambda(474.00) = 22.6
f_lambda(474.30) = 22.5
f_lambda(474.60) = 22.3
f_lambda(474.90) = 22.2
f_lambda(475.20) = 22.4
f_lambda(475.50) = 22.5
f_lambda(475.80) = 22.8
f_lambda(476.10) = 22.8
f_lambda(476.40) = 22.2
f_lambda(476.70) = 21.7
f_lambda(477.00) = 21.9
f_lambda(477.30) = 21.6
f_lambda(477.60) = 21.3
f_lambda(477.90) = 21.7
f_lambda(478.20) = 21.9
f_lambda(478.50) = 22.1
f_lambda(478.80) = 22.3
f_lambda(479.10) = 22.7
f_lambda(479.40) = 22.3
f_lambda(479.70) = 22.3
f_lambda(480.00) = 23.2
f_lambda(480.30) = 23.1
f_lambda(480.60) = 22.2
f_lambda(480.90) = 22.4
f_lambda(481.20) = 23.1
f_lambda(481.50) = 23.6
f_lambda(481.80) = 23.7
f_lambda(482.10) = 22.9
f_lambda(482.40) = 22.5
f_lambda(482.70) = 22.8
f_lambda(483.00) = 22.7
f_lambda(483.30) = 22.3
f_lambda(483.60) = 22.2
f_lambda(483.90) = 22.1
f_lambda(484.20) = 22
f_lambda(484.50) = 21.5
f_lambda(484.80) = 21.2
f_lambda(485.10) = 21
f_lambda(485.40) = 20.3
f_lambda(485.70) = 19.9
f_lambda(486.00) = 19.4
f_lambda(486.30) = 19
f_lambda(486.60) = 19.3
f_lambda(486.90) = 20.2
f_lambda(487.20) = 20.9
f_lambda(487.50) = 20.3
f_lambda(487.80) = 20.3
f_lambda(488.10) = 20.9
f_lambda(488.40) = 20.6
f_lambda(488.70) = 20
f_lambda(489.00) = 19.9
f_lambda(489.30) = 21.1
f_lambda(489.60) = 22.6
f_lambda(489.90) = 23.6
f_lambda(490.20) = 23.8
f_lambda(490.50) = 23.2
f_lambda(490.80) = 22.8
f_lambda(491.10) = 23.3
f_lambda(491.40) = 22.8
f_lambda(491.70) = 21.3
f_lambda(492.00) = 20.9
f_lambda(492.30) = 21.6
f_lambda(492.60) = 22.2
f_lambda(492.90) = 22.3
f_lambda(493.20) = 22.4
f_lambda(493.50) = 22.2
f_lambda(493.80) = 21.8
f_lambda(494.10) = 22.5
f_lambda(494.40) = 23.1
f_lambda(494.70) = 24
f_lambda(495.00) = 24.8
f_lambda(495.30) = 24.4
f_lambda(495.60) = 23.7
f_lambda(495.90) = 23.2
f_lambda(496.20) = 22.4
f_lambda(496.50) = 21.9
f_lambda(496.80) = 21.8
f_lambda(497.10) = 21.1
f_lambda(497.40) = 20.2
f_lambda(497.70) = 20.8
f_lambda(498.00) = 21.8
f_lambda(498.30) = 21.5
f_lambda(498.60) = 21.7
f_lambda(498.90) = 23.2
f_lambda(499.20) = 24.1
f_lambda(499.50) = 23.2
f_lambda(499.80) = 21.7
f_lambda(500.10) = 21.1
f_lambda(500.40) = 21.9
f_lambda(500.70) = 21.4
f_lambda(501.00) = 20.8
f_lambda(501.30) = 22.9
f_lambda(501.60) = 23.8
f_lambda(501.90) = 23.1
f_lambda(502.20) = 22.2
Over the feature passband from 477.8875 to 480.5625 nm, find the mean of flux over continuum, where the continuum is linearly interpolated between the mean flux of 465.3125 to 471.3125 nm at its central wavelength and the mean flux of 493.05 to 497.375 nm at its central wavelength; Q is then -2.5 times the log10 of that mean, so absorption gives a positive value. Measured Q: -0.065 mag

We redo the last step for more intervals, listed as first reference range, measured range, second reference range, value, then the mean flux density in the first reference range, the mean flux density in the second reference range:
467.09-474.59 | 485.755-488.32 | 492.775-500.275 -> 0.086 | 20.4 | 22.4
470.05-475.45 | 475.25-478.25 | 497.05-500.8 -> -0.040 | 21.2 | 21.8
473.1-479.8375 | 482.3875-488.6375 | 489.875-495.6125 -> 0.077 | 22.2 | 22.8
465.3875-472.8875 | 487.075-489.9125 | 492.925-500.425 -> 0.043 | 20.1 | 22.4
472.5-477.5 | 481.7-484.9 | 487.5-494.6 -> -0.013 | 22.2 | 21.9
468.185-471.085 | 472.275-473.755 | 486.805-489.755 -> -0.109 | 19.6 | 20.7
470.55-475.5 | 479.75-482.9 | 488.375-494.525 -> -0.062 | 21.3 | 22.1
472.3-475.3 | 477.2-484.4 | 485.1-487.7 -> -0.076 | 22.1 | 20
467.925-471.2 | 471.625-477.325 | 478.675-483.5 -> -0.049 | 19.6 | 22.8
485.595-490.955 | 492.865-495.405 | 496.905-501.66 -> -0.077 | 21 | 21.9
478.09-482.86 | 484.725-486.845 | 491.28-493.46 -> 0.122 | 22.7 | 21.9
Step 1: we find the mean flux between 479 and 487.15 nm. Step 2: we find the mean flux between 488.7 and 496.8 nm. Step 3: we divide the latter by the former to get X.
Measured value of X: 1.03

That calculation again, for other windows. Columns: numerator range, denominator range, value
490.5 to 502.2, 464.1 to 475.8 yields 1.07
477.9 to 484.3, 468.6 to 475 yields 1.09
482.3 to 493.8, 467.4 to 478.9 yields 1.02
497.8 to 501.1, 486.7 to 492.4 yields 1.02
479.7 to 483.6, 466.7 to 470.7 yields 1.16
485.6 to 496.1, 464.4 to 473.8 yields 1.07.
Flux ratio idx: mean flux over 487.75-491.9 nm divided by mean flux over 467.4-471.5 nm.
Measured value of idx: 1.11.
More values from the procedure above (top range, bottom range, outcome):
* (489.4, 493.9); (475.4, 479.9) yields 1.01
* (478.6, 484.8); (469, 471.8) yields 1.15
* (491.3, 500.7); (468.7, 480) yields 1.04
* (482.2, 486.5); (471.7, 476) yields 0.97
